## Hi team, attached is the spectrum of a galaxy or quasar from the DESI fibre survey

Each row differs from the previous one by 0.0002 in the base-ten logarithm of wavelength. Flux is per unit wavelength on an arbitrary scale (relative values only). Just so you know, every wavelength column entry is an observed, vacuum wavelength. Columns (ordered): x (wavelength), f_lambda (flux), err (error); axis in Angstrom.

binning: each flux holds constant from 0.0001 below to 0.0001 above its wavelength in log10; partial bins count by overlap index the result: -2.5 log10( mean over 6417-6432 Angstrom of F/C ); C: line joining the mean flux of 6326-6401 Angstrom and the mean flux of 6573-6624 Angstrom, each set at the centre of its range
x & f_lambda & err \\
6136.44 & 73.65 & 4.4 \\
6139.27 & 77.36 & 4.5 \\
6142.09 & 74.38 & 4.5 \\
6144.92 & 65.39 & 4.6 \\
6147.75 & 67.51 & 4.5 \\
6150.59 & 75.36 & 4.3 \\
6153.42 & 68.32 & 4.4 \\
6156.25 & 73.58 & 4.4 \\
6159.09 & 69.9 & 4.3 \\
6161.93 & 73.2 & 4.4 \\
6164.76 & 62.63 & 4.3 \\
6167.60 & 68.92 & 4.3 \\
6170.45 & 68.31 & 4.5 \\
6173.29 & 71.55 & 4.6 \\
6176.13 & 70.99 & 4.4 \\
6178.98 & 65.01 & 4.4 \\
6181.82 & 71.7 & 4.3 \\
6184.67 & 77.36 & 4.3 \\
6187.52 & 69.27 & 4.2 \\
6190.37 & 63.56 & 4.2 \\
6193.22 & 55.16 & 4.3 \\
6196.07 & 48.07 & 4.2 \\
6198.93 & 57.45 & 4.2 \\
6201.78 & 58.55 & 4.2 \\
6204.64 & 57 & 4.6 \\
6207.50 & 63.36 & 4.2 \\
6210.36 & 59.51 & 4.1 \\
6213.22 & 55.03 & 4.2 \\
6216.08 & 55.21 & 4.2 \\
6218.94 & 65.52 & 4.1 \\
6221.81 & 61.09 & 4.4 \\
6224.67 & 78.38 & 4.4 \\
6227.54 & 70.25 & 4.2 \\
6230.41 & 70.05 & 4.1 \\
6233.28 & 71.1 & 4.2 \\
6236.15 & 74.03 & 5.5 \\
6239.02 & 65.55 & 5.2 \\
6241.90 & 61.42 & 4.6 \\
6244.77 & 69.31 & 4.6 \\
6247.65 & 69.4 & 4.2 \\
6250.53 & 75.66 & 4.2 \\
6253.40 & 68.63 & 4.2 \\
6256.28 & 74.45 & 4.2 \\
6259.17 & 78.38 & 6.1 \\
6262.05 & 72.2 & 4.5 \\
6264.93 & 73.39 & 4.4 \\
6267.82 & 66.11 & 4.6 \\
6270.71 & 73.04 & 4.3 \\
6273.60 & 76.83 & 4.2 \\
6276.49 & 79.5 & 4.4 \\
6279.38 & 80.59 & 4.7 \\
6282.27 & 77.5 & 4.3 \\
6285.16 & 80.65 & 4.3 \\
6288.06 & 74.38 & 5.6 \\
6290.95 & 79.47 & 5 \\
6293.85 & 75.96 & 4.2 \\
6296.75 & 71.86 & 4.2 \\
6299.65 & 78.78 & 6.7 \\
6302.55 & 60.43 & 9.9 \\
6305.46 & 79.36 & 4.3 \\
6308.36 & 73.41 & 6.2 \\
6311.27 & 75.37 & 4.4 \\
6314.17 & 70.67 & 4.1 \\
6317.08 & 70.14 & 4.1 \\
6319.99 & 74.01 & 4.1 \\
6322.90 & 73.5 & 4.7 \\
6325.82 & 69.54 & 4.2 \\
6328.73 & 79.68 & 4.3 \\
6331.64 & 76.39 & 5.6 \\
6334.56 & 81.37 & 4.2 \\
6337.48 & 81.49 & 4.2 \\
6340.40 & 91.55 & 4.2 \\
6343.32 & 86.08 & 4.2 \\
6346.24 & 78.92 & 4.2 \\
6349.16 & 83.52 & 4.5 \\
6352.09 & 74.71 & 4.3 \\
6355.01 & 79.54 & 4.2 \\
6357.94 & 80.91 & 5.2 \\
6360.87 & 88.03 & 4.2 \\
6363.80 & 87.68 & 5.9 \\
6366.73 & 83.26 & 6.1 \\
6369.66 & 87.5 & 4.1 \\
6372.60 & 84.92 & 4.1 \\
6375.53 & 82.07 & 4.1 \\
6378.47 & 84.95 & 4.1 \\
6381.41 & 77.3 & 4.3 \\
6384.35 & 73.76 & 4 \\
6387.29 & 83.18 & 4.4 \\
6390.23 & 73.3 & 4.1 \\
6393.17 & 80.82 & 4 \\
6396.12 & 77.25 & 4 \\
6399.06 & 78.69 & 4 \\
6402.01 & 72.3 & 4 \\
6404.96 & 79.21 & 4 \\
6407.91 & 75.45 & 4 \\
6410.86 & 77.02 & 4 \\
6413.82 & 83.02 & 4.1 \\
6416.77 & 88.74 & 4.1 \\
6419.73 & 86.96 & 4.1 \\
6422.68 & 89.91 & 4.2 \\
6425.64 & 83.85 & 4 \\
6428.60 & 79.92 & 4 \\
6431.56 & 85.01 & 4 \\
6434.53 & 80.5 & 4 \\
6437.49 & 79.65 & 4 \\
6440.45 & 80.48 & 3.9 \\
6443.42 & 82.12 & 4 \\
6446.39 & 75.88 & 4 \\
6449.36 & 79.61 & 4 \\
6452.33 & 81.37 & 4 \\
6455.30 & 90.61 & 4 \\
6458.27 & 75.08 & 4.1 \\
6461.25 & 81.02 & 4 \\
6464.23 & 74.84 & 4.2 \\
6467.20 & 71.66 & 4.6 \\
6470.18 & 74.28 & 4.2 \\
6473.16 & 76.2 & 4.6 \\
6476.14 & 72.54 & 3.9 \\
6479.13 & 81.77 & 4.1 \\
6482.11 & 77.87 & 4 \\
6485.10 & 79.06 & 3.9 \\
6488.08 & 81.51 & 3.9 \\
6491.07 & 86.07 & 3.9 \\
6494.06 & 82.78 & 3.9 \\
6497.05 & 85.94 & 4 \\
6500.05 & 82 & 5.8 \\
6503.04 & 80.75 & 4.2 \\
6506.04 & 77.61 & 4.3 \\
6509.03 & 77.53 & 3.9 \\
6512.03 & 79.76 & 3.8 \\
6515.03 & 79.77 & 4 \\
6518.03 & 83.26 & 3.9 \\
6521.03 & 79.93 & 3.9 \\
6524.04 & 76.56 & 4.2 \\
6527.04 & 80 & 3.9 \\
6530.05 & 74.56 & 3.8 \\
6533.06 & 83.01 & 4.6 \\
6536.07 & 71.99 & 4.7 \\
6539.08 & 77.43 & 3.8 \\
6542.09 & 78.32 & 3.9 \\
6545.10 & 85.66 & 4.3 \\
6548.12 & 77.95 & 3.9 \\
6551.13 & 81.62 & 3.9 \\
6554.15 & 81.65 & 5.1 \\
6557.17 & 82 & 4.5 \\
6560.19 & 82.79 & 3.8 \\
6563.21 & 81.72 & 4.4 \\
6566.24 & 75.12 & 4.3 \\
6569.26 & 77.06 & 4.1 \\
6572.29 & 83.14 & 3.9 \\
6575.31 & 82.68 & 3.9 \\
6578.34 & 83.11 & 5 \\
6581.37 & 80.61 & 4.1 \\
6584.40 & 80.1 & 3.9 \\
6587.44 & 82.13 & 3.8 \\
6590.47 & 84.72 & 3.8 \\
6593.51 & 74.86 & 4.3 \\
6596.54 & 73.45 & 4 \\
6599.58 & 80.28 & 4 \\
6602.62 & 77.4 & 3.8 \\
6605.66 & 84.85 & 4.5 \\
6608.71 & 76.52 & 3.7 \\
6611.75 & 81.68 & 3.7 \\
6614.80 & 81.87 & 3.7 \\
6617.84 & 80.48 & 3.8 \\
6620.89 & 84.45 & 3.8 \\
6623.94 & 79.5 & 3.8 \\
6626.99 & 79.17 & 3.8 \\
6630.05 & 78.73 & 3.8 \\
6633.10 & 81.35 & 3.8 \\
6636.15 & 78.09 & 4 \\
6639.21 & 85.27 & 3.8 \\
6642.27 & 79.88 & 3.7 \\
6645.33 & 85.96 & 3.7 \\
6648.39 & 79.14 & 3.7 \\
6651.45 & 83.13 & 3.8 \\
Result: -0.06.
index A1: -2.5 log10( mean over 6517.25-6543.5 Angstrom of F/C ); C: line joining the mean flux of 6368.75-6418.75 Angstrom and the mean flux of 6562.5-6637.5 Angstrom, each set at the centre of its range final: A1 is 0.03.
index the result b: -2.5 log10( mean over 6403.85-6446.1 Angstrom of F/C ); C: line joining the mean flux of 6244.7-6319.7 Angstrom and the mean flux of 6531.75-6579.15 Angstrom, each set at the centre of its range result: -0.06 mag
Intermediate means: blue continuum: 74.1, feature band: 82.1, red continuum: 80.3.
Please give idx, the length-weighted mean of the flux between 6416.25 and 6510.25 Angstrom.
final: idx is 80.6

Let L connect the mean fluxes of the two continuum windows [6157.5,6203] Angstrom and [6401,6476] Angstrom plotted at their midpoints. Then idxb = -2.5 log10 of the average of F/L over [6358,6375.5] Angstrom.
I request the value -0.13 mag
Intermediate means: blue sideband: 65.8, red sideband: 80.1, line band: 85.5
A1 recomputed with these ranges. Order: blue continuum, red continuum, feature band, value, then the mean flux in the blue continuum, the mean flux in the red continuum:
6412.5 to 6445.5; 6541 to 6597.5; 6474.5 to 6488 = 0.06 mag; 83.5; 80.5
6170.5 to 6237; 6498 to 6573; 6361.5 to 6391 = -0.14 mag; 64.7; 79.6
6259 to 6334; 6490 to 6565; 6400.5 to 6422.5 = -0.05 mag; 74.7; 80.4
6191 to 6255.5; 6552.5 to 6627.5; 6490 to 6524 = -0.06 mag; 64.2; 80.5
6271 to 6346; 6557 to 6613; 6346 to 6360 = -0.04 mag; 76.7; 80.2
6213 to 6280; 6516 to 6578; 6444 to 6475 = -0.01 mag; 70.4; 79.9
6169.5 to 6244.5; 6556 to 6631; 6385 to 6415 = -0.08 mag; 64.8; 80.3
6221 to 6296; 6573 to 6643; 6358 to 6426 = -0.08 mag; 73.1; 80.5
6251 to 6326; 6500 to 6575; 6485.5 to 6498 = -0.07 mag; 74.3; 79.7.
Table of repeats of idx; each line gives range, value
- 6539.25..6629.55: 80.4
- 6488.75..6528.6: 80.9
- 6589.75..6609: 78.8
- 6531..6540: 77.3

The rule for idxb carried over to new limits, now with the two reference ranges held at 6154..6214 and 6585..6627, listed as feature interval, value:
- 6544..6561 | -0.05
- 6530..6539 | 0.01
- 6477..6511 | -0.07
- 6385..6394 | -0.09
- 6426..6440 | -0.11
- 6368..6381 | -0.17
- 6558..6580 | -0.03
